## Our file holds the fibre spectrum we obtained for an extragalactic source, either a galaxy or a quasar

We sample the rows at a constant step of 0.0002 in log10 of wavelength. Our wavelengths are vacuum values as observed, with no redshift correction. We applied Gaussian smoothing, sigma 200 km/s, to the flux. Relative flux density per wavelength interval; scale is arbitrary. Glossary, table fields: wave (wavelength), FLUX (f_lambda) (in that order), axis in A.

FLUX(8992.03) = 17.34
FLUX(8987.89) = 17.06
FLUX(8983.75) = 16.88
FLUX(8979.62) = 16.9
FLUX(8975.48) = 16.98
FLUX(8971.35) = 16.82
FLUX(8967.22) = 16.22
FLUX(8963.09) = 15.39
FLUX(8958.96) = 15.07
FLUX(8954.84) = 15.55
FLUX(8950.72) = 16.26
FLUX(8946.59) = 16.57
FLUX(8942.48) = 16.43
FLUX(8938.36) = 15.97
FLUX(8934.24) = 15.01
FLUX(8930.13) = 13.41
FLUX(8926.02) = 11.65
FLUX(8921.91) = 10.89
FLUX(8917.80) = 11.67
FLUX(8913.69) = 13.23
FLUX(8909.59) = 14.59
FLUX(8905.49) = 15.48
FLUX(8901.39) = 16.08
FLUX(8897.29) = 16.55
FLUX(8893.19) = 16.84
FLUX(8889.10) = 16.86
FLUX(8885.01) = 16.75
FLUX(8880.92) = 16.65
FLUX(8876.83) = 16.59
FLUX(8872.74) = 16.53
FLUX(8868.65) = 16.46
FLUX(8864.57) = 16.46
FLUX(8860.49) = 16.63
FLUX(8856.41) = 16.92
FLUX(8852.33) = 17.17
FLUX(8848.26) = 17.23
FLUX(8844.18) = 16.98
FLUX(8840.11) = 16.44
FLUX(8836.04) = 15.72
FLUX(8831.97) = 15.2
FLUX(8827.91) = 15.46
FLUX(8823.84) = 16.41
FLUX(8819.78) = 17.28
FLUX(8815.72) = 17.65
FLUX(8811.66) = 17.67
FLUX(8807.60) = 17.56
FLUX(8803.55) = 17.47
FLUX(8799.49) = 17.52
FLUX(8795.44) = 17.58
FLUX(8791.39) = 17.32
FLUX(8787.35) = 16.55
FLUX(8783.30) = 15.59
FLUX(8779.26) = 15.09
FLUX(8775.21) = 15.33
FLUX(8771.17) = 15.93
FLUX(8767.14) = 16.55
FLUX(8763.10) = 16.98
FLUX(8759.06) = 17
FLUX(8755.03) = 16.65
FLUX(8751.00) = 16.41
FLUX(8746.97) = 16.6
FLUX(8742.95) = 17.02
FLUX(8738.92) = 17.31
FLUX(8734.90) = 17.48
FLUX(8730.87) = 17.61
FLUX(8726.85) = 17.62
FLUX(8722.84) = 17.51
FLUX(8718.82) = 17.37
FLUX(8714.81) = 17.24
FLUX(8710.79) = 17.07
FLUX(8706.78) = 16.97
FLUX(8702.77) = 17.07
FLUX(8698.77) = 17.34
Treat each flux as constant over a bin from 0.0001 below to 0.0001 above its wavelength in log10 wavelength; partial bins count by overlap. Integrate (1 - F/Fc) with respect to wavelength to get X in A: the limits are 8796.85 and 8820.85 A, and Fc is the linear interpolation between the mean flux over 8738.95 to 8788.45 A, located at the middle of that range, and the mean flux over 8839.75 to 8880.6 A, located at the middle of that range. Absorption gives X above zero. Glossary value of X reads -1.5 A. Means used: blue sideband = 16.3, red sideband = 16.7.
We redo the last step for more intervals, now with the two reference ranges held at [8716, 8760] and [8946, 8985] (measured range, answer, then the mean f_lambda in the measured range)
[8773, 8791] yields 1.2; 15.8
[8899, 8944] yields 6.5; 14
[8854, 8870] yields 0.0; 16.6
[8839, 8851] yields -0.2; 16.9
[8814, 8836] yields 0.6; 16.3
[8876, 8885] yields 0.0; 16.7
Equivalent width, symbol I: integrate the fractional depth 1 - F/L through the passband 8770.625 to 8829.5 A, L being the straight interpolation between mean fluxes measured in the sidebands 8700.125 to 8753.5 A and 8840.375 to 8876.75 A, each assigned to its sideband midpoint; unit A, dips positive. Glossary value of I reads 0.8 A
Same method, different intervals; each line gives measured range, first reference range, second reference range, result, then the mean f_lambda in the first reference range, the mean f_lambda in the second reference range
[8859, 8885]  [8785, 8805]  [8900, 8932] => -3.2 A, 17.3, 13.3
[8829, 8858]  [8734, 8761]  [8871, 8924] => -1.1 A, 16.9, 15.3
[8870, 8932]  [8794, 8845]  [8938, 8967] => 5.1 A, 16.8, 15.9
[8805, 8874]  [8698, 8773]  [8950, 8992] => 0.2 A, 17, 16.4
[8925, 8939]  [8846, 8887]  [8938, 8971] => 1.9 A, 16.7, 16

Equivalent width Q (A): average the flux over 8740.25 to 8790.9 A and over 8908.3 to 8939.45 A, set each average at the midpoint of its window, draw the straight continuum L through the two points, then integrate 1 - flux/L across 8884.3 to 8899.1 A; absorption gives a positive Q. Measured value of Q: -3.1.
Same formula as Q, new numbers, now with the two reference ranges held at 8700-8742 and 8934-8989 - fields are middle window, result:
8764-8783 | 1.4 A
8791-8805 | -0.4 A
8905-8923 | 3.7 A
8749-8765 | 0.4 A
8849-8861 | -0.2 A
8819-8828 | 0.2 A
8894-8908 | 0.4 A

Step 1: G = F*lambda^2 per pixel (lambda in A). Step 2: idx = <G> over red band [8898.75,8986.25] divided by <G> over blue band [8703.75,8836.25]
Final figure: 0.9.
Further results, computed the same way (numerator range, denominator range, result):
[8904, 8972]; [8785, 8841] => 0.90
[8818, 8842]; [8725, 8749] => 0.95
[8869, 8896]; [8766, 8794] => 1.06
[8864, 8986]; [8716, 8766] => 0.95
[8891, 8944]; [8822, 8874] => 0.89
